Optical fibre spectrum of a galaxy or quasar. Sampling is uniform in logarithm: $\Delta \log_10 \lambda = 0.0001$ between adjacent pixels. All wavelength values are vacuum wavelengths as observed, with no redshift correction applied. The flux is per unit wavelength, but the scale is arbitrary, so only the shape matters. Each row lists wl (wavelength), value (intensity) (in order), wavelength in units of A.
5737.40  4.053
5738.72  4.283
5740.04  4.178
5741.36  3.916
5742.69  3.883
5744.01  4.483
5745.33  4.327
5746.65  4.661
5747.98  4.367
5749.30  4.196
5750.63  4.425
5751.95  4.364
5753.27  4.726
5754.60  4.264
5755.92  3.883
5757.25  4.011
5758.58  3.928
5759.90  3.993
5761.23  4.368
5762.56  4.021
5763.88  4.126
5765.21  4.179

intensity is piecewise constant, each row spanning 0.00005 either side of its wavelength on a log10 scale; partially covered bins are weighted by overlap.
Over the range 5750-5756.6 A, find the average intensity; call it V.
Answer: 4.33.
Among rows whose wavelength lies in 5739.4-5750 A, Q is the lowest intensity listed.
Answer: 3.883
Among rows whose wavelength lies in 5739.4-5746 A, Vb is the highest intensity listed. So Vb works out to 4.483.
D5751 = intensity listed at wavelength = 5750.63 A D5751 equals 4.425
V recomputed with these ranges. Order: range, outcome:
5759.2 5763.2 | 4.13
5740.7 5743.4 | 3.9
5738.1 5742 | 4.13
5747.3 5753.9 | 4.41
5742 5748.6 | 4.34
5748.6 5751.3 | 4.31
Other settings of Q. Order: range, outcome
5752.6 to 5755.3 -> 4.264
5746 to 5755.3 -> 4.196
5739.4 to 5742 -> 3.916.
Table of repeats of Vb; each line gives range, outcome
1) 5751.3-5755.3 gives 4.726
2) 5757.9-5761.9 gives 4.368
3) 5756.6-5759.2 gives 4.011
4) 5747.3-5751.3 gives 4.425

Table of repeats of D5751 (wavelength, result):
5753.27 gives 4.726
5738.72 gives 4.283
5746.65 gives 4.661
